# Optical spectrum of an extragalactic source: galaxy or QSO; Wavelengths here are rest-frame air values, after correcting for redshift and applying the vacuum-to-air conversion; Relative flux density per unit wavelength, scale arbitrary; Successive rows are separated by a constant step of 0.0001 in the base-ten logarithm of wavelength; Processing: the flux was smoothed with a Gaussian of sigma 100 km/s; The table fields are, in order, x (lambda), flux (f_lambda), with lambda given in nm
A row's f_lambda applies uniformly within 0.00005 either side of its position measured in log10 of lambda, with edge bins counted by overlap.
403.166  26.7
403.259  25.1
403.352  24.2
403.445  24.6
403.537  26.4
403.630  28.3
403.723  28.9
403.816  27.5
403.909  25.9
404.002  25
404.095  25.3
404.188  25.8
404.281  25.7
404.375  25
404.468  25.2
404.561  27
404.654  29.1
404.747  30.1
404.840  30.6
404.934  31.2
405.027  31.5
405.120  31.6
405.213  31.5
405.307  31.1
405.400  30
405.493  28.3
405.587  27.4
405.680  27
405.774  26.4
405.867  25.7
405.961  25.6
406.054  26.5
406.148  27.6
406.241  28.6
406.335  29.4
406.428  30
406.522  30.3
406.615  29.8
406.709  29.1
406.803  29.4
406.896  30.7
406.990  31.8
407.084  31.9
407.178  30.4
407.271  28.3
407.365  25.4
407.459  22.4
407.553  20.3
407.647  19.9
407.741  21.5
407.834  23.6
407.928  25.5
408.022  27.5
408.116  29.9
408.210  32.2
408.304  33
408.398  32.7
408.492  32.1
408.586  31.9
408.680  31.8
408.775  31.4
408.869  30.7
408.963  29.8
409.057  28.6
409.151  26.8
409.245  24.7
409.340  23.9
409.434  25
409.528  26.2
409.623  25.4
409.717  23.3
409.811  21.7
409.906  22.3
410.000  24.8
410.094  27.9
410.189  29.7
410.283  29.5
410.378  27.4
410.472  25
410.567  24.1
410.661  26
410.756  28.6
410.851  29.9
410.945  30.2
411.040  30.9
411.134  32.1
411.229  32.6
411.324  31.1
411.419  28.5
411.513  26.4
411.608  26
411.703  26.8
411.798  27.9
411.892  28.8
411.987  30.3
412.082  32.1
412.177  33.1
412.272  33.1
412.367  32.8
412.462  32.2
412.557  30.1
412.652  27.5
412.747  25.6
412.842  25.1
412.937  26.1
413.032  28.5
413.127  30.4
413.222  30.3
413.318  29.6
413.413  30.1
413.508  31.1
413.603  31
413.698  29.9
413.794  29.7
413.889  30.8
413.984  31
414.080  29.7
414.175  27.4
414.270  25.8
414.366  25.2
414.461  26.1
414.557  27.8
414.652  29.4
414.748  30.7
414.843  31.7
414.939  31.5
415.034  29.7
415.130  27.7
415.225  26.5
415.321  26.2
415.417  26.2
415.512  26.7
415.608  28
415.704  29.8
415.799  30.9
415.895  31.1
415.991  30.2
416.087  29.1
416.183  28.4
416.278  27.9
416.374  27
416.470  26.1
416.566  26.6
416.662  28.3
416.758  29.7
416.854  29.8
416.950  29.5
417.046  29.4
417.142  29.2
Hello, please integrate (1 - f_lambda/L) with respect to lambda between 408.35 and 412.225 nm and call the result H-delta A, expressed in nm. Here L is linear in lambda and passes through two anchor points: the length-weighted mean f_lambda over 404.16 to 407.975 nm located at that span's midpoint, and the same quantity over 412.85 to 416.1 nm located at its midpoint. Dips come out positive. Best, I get 0.02 nm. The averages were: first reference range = 27.8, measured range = 28.2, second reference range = 28.9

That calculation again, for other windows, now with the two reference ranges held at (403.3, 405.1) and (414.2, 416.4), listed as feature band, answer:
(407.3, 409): -0.01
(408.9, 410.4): 0.09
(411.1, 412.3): -0.08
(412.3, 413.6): -0.05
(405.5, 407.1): -0.06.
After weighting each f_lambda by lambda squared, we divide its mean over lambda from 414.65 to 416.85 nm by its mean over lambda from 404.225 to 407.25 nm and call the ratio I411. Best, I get 1.0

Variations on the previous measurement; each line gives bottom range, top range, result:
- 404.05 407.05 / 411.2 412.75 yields 1.08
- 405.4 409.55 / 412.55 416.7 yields 1.06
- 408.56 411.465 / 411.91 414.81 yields 1.08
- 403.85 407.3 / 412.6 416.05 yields 1.05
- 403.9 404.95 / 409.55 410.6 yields 0.97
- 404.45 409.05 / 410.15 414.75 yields 1.04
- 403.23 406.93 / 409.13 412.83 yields 1.03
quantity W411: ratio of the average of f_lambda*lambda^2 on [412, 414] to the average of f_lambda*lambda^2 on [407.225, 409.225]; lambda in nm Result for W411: 1.1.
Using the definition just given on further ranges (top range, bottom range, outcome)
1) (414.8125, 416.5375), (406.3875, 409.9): 1.07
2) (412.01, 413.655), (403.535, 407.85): 1.12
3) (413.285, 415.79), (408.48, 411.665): 1.06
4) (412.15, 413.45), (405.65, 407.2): 1.06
